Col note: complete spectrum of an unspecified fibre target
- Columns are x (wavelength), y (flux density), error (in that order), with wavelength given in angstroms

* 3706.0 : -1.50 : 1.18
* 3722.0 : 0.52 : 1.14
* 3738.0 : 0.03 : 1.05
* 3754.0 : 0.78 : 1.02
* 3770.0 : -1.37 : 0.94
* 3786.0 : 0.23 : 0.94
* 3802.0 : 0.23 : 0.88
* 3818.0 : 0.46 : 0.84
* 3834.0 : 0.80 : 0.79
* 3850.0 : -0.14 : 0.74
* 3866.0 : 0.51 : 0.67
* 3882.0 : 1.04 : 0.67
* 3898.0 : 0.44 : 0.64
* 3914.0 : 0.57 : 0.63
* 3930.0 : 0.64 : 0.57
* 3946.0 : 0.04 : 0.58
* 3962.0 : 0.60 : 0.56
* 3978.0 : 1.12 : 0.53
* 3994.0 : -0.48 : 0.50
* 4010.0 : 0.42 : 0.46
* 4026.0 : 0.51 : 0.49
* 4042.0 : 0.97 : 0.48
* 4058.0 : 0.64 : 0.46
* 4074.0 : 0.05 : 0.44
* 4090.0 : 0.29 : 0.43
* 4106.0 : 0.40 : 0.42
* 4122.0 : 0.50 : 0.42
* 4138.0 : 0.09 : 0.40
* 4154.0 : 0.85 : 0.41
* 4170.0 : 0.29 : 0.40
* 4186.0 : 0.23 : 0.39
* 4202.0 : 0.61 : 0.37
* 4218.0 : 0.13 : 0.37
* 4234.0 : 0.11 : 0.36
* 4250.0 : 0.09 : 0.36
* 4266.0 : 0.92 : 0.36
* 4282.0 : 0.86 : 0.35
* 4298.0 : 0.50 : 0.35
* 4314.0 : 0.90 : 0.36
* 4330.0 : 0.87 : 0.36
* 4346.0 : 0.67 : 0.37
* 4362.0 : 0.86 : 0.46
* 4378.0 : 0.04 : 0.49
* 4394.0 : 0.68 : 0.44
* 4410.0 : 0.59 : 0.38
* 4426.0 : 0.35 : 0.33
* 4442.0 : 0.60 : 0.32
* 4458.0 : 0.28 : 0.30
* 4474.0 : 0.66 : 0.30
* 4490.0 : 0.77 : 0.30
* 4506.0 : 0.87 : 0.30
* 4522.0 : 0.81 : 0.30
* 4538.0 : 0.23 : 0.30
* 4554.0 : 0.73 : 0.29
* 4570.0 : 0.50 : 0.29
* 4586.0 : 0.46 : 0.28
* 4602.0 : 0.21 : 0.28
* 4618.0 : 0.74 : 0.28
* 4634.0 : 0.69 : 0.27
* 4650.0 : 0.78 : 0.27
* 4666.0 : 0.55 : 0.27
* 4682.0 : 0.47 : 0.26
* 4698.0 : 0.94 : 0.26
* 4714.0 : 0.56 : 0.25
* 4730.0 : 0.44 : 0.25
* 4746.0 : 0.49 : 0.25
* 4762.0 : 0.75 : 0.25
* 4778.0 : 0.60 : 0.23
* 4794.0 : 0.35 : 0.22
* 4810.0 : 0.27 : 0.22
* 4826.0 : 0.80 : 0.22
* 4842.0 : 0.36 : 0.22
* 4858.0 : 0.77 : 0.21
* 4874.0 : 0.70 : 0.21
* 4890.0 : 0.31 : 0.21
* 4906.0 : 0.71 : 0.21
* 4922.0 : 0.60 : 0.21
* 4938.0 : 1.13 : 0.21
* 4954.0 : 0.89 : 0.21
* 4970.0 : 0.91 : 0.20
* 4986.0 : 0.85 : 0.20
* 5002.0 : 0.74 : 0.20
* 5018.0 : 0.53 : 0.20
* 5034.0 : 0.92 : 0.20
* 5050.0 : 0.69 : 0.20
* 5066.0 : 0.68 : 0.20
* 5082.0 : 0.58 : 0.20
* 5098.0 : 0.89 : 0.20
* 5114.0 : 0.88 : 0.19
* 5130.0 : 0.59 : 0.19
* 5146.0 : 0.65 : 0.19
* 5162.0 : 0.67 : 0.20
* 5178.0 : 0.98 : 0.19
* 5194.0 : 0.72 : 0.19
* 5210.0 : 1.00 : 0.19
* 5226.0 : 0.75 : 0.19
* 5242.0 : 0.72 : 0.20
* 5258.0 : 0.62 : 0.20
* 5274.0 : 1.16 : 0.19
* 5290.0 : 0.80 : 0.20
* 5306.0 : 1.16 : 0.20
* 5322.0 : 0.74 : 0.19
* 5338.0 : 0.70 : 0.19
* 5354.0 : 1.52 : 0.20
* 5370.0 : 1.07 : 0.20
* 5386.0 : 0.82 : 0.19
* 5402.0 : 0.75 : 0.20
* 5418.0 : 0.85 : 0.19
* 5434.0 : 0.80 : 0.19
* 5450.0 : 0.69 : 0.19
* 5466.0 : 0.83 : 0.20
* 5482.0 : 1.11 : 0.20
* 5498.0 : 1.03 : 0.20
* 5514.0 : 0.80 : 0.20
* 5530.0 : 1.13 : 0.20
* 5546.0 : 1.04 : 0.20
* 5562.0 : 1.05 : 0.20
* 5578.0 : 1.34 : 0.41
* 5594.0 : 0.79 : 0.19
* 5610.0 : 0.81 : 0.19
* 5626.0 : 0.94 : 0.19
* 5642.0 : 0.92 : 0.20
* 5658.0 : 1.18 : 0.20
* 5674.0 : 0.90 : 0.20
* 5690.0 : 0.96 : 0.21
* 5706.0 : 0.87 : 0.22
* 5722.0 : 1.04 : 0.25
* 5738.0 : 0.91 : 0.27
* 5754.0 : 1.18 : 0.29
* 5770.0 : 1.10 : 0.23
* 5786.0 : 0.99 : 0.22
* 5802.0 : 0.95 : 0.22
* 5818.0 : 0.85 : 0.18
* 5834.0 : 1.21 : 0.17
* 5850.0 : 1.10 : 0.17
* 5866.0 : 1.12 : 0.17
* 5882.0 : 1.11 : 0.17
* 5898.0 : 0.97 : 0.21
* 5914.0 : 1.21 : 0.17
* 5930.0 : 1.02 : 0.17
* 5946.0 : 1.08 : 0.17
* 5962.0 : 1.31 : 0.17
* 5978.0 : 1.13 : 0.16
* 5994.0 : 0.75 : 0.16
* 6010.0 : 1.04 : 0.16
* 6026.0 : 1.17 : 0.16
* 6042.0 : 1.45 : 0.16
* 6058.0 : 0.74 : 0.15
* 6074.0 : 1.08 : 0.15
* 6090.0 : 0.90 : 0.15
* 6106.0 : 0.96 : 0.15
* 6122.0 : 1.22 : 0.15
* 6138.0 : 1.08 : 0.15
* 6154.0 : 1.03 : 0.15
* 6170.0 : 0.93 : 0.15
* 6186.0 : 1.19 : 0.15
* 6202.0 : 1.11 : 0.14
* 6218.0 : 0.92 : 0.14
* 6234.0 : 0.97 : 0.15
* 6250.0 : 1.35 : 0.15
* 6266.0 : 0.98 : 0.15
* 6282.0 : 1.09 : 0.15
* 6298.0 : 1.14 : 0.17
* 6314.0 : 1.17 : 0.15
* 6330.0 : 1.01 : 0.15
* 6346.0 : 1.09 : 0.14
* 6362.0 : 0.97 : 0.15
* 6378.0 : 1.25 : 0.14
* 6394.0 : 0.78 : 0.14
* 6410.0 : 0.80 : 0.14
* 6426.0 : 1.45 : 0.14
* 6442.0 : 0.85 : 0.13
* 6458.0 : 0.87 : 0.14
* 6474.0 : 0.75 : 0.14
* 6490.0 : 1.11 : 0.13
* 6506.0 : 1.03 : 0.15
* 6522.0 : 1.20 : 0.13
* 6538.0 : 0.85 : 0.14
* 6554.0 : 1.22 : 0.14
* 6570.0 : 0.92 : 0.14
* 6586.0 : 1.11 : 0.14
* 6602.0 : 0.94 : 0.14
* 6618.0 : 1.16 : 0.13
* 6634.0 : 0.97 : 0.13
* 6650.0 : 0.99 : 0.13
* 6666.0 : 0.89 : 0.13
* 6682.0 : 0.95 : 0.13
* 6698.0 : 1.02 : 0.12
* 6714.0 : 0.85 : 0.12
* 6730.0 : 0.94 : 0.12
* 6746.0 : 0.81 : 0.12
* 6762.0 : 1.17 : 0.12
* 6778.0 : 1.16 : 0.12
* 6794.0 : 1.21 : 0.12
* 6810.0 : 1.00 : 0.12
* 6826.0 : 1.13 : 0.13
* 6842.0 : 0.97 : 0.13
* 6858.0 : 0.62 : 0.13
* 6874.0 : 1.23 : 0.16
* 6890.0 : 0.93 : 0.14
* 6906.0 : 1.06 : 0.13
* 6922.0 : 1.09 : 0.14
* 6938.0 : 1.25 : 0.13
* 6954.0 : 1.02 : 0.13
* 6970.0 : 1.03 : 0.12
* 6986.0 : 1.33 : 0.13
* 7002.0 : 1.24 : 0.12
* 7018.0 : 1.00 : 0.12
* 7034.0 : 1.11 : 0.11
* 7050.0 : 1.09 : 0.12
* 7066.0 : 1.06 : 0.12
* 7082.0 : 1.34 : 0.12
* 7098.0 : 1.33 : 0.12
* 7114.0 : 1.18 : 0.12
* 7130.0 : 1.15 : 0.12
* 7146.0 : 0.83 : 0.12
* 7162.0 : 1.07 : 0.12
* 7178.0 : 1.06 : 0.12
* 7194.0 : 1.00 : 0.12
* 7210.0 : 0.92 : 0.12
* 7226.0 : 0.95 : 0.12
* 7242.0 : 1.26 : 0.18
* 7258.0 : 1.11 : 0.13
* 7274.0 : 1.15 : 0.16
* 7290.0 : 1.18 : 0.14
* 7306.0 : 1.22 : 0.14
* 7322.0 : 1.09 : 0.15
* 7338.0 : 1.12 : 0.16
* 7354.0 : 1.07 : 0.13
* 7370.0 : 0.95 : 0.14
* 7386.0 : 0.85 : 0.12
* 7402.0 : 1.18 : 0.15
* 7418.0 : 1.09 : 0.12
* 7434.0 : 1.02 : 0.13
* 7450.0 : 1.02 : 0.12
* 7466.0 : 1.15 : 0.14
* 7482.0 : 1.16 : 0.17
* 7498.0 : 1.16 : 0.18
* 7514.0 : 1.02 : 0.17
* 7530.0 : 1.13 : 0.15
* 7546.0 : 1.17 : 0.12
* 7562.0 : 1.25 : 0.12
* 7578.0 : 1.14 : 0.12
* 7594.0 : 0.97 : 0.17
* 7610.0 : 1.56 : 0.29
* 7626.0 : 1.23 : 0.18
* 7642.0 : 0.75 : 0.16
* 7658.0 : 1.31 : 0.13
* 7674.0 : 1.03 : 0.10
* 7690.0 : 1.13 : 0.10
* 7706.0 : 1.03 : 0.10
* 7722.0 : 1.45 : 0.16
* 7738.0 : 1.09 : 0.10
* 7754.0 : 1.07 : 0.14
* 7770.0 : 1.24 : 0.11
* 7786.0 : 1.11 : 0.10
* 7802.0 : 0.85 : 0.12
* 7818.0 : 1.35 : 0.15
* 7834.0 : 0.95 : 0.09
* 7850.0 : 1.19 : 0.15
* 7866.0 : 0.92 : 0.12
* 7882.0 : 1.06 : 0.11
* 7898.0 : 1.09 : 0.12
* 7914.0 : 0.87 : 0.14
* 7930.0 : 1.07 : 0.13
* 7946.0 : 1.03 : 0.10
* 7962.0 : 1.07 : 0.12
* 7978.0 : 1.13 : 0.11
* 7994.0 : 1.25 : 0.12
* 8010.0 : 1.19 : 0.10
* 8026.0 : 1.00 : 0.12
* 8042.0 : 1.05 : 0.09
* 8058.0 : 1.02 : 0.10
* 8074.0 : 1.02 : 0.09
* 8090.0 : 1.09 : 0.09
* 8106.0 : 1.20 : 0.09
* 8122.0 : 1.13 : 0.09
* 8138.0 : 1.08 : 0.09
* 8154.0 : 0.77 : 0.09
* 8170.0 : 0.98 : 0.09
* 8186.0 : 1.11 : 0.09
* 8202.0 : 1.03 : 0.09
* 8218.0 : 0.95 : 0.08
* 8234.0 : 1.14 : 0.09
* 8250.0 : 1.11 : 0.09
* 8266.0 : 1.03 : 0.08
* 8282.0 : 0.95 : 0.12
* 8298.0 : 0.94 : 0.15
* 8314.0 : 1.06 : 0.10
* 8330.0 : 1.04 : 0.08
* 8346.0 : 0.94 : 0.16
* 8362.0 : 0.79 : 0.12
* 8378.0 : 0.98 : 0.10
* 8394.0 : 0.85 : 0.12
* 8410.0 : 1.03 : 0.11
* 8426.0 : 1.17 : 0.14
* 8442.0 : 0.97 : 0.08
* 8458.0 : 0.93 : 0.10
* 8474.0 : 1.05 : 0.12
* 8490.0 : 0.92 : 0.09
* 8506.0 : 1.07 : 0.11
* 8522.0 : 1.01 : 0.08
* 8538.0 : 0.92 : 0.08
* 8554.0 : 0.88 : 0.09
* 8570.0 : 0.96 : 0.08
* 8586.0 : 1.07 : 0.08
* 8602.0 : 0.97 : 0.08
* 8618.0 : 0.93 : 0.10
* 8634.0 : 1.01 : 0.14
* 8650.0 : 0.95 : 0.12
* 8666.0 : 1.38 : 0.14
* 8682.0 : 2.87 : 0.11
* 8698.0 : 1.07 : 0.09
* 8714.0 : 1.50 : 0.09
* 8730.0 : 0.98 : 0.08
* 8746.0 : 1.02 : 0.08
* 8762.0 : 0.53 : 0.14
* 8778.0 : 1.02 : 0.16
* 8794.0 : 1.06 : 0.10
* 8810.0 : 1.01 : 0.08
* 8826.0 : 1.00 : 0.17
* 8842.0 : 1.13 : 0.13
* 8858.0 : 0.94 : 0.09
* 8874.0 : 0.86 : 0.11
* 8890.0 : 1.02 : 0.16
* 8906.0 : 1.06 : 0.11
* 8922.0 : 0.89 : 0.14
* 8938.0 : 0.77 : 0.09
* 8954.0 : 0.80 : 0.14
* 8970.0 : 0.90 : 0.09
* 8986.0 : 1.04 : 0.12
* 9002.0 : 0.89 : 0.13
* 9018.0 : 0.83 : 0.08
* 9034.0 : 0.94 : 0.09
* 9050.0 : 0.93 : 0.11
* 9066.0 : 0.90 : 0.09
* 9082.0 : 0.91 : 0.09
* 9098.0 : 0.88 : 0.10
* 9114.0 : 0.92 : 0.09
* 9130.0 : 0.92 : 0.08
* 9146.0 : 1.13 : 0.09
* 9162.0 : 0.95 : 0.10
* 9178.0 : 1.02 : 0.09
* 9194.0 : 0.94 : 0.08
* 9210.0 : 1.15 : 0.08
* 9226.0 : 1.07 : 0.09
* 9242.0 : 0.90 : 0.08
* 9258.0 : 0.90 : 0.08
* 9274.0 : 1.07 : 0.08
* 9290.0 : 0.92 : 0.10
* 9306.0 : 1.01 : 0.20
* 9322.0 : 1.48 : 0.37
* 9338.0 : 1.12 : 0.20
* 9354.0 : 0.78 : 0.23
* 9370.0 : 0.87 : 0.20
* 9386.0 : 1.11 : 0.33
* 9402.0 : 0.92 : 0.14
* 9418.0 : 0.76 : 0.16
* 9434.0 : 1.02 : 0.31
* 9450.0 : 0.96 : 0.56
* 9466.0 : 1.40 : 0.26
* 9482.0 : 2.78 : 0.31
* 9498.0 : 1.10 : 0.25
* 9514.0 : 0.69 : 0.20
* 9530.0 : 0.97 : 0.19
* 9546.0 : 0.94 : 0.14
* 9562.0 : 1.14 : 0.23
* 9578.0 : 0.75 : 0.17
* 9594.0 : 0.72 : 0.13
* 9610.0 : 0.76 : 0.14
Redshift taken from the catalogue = 0.323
